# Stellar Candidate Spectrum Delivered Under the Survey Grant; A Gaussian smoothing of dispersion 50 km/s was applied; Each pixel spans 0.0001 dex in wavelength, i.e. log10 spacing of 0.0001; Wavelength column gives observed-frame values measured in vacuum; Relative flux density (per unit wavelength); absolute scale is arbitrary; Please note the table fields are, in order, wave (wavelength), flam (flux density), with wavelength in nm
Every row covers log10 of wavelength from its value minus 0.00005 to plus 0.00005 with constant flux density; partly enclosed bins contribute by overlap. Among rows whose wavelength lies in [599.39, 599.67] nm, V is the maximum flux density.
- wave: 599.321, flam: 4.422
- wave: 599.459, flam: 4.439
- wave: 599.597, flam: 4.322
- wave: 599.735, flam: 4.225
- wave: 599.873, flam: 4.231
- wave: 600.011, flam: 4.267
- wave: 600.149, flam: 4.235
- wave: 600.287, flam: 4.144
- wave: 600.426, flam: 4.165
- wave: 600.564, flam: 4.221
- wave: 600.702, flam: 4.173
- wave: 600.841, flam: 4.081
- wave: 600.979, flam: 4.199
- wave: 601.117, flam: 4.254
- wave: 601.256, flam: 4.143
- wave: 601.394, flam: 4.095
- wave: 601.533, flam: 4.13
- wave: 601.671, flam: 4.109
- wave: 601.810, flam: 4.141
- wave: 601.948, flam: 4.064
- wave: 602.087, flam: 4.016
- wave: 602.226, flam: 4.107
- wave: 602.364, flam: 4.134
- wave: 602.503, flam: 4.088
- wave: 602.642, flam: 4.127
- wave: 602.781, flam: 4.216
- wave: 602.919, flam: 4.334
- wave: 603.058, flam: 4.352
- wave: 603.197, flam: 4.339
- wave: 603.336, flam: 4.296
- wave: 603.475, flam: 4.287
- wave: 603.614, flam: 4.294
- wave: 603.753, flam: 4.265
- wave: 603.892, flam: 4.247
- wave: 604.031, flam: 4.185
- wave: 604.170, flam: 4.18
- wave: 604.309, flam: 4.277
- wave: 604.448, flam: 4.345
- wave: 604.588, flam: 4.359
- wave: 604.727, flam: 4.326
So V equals 4.439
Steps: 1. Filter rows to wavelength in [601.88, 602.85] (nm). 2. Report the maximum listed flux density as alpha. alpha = 4.216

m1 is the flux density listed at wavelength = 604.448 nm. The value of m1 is 4.345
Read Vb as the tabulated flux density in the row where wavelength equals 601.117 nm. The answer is 4.254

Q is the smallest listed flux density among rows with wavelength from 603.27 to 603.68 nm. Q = 4.287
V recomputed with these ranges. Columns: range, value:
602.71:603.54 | 4.352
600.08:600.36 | 4.235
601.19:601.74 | 4.143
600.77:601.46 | 4.254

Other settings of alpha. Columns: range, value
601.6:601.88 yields 4.141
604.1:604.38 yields 4.277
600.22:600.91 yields 4.221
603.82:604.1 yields 4.247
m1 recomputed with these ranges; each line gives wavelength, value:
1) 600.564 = 4.221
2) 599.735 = 4.225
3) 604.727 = 4.326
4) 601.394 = 4.095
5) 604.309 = 4.277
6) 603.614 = 4.294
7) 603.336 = 4.296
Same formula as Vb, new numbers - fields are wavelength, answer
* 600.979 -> 4.199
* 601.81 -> 4.141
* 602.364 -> 4.134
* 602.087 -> 4.016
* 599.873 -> 4.231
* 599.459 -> 4.439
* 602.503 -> 4.088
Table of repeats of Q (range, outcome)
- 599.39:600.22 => 4.225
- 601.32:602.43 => 4.016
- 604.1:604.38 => 4.18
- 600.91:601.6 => 4.095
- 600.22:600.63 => 4.144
